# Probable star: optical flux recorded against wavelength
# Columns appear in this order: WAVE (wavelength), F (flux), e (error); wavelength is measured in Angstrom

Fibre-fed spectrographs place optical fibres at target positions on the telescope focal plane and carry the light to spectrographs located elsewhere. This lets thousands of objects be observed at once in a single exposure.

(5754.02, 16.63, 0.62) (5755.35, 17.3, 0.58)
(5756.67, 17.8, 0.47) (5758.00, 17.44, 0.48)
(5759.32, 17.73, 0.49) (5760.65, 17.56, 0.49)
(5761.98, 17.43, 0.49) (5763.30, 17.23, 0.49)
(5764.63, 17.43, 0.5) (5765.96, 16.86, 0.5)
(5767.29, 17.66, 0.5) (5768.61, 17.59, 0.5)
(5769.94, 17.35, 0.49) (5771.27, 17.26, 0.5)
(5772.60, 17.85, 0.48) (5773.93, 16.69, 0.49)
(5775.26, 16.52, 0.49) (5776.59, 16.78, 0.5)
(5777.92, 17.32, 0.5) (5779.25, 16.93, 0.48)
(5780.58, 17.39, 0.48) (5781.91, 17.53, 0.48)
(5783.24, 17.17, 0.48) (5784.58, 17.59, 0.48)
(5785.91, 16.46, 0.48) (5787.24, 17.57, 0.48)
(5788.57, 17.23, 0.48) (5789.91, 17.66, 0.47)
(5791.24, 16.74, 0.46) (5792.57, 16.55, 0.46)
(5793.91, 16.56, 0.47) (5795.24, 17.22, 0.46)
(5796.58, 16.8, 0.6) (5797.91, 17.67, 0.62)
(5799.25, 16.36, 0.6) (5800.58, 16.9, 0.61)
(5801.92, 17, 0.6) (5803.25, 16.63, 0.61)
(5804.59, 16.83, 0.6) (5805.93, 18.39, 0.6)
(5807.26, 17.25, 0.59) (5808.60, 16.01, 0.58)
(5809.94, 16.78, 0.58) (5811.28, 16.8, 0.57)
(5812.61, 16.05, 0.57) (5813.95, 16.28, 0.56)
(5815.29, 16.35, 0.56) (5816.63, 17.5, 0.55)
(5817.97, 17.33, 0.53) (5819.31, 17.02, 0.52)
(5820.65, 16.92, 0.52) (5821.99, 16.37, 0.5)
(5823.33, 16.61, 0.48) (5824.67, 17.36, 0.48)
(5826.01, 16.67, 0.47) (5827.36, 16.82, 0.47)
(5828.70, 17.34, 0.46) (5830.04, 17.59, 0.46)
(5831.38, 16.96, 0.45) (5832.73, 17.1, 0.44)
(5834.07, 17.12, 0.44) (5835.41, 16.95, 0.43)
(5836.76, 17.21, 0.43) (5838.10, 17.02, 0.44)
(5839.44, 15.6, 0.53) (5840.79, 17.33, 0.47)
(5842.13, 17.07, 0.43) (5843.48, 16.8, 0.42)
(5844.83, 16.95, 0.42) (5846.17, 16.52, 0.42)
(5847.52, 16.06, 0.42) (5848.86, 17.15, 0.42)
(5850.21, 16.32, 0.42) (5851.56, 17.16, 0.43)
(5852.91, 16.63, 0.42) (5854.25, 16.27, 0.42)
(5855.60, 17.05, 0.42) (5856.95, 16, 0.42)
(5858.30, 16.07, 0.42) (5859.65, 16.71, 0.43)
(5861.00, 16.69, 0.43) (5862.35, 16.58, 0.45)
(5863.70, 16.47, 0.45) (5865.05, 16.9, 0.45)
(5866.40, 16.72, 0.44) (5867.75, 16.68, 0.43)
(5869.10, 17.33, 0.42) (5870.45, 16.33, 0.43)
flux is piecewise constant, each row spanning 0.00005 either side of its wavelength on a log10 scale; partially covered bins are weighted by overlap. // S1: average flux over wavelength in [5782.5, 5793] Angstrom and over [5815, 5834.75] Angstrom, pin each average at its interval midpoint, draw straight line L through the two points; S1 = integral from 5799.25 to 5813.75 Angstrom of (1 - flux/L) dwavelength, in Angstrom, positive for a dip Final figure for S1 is 0.2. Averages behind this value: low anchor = 17.1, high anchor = 17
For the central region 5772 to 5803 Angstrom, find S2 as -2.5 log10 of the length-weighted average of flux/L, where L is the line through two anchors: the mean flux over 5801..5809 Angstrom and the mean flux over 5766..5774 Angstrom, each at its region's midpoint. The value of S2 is 0.01 mag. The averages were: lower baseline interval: 17.4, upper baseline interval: 17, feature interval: 17.1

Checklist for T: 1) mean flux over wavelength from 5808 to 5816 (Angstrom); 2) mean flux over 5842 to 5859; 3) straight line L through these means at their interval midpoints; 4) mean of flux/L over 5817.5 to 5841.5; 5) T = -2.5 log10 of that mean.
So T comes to -0.03 mag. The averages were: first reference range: 16.4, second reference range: 16.6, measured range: 17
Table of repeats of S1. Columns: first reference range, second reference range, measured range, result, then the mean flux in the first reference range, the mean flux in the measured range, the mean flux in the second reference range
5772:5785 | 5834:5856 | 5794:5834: 0.1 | 17.2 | 16.9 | 16.8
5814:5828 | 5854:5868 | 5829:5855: -0.2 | 16.9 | 16.8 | 16.6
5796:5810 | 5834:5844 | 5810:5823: 0.2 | 17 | 16.7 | 16.9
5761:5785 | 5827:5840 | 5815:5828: 0.1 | 17.3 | 16.9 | 17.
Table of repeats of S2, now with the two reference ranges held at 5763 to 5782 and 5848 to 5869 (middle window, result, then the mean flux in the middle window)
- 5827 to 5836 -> -0.02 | 17.1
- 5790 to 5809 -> 0.00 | 17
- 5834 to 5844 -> -0.01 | 16.9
